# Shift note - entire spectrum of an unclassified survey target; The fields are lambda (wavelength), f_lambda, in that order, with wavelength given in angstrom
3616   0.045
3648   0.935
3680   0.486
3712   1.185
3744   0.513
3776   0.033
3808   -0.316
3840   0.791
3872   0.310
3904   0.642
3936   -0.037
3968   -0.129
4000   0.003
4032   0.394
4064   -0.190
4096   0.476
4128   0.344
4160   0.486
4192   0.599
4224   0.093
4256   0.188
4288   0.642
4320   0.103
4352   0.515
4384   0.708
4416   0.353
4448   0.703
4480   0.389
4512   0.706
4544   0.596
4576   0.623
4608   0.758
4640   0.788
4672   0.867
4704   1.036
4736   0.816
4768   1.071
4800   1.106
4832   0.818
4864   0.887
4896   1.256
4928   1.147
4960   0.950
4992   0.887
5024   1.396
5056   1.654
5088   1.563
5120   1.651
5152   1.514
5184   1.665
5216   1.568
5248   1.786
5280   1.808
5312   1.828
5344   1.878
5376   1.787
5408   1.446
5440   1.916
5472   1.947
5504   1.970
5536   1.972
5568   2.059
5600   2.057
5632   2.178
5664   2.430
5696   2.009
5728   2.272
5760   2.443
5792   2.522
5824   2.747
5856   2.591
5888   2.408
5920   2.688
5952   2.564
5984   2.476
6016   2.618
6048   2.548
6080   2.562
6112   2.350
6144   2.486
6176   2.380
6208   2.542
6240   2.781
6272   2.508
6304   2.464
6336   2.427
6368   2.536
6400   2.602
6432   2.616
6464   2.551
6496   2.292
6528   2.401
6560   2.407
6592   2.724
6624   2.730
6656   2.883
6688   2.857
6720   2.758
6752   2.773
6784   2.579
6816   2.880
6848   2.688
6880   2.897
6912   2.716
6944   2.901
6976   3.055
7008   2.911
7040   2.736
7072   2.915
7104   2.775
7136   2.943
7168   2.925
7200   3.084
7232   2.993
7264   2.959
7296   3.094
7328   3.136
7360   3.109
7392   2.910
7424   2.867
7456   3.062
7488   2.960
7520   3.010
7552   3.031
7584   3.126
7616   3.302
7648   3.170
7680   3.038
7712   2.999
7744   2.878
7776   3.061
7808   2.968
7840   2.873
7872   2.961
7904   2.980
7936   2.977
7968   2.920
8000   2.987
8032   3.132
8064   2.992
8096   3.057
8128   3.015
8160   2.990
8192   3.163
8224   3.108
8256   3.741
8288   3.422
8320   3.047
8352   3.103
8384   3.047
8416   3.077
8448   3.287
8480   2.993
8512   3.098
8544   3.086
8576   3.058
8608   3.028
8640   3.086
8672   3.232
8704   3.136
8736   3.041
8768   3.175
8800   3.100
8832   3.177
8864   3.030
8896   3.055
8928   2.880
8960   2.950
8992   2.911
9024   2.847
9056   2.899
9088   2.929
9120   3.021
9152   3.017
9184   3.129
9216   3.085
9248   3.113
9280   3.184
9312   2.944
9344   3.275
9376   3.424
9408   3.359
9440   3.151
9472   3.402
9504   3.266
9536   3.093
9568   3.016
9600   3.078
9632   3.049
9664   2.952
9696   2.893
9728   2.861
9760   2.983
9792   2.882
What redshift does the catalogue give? 0.26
